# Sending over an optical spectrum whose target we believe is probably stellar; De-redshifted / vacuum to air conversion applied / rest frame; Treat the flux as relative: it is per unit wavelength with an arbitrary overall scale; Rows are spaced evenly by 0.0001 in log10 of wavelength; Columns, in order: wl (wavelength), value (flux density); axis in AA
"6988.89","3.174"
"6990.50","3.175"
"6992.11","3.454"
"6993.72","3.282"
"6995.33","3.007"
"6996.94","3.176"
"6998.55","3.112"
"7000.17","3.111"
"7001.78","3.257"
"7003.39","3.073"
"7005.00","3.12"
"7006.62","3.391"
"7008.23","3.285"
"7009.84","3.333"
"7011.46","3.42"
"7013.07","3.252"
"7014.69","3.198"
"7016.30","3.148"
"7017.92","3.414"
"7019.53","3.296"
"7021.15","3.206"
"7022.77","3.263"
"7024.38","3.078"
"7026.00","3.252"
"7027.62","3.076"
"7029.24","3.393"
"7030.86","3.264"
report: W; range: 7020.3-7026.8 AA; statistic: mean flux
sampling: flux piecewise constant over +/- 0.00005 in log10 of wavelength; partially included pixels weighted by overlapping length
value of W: 3.2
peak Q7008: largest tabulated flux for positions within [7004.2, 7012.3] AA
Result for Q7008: 3.42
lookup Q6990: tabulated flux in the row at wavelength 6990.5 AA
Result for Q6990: 3.175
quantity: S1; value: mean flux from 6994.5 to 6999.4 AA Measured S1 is 3.1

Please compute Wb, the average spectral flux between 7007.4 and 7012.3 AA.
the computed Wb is 3.35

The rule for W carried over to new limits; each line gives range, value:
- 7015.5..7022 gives 3.26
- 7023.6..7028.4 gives 3.13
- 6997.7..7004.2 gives 3.14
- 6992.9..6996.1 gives 3.15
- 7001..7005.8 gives 3.15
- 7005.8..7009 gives 3.33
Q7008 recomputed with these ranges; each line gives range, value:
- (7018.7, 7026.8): 3.296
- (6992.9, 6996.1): 3.282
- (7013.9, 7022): 3.414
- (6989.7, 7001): 3.454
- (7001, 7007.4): 3.391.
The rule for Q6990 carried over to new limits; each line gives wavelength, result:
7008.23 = 3.285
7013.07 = 3.252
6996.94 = 3.176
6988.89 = 3.174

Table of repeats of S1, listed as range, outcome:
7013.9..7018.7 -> 3.25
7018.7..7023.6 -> 3.26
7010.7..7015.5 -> 3.29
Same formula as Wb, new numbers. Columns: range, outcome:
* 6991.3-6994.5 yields 3.37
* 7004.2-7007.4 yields 3.25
